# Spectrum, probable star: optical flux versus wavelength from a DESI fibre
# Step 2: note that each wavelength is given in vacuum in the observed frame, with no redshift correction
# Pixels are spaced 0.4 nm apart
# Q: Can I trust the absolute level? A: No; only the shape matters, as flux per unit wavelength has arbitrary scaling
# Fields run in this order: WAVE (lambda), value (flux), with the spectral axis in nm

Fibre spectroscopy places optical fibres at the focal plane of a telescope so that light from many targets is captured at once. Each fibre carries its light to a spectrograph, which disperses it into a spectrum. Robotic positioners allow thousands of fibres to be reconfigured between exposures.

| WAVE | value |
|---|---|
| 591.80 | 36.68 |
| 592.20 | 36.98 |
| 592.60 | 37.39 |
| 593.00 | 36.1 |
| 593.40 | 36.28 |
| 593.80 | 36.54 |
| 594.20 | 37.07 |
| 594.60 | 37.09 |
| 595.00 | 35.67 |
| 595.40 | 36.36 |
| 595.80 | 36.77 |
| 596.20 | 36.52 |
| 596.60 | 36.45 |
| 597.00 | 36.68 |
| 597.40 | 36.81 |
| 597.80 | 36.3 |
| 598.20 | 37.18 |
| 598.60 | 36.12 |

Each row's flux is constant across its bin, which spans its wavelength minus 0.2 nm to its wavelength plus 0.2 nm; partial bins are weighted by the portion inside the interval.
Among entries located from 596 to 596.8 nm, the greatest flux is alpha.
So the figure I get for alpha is 36.52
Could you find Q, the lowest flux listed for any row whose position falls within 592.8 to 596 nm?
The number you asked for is 35.67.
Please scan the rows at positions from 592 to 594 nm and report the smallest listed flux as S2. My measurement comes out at 36.1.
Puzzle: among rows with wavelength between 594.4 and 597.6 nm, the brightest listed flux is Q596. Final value 37.09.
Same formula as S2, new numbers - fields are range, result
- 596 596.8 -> 36.45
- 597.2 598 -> 36.3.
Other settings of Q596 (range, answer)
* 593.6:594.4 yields 37.07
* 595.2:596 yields 36.77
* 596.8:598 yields 36.81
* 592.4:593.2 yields 37.39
